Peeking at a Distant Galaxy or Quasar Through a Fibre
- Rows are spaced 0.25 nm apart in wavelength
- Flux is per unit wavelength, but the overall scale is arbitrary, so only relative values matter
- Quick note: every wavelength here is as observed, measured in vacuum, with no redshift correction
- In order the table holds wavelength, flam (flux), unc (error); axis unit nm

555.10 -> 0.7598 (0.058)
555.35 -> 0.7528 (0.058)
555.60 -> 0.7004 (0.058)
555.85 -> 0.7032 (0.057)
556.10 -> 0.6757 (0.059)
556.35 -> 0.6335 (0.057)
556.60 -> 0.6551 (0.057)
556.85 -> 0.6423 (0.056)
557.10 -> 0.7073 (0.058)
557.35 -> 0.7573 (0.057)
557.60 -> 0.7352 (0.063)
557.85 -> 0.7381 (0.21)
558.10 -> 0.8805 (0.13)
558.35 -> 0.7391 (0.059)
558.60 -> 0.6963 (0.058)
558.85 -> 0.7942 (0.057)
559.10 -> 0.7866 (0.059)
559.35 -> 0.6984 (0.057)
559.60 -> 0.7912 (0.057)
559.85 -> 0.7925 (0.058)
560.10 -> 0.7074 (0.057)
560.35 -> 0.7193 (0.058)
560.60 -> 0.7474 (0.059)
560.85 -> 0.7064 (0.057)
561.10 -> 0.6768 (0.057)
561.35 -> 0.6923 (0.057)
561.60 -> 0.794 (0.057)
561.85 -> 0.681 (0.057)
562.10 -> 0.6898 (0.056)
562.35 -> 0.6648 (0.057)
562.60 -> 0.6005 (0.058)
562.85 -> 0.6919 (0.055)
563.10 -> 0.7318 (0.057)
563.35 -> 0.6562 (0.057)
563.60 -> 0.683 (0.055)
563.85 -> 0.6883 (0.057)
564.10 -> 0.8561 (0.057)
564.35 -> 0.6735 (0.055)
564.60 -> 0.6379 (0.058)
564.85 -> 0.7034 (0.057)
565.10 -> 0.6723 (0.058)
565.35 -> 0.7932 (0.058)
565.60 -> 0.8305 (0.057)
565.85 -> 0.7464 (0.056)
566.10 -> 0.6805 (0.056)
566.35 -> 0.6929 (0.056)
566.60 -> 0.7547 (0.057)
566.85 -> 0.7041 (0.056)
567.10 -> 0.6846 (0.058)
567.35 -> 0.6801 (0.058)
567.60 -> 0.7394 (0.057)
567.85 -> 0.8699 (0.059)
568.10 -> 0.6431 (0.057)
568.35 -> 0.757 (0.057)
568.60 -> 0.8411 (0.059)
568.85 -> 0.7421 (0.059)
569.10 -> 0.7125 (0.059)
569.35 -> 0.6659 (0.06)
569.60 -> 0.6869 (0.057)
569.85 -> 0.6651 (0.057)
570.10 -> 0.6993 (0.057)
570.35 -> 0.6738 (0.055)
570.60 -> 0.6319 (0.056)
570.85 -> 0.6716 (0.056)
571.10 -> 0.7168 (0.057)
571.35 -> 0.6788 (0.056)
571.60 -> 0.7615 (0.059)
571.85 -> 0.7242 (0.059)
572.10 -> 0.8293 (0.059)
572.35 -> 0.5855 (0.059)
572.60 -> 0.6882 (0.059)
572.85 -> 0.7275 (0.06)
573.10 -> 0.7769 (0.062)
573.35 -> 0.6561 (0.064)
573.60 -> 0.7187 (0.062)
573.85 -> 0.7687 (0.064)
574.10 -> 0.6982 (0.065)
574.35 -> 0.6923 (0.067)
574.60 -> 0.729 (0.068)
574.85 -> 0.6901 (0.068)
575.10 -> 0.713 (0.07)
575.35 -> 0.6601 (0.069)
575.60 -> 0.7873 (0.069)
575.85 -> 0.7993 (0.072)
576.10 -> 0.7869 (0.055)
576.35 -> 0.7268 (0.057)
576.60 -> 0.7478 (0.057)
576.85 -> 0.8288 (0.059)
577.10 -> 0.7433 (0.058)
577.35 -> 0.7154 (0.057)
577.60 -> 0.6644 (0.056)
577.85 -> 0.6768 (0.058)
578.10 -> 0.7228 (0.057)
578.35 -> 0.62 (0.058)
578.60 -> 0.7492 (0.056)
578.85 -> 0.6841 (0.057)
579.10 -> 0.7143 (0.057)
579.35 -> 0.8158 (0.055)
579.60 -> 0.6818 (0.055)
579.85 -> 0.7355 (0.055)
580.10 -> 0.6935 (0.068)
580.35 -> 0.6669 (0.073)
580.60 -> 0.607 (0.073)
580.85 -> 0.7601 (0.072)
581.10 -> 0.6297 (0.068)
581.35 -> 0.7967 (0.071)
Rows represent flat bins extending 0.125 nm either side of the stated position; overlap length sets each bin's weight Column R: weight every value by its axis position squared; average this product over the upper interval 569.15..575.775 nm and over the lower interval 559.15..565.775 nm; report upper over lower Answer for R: 1.02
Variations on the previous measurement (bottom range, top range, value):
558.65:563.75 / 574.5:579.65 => 1.08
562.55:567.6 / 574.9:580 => 1.07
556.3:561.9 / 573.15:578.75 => 1.05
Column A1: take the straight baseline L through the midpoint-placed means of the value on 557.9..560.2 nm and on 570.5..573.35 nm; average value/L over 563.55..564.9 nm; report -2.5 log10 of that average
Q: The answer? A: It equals 0.05 mag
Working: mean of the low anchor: 0.765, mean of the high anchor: 0.707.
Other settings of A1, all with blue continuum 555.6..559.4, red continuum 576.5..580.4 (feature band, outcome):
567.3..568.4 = -0.031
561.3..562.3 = 0.014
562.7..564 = 0.045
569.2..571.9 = 0.048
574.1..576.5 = -0.018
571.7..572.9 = 0.012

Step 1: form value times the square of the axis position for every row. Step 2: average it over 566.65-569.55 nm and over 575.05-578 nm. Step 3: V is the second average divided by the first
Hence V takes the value 1.04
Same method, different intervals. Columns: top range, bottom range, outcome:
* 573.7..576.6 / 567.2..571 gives 1.05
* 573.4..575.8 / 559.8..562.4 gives 1.05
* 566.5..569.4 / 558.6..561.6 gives 1.02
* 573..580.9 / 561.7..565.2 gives 1.09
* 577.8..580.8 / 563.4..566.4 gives 1.02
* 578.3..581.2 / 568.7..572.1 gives 1.03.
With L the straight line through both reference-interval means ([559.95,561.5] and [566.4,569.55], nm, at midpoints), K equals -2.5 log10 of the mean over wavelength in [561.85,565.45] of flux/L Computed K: 0.04 mag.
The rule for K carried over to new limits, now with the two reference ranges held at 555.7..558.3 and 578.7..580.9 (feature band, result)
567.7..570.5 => -0.02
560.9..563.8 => 0.04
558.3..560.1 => -0.06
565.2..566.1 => -0.09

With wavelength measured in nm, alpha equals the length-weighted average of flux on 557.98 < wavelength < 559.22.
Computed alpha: 0.779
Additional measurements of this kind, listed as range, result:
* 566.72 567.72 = 0.702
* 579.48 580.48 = 0.694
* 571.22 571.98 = 0.722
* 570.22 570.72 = 0.654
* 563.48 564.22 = 0.742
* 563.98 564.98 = 0.717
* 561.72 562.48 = 0.679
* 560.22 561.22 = 0.713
